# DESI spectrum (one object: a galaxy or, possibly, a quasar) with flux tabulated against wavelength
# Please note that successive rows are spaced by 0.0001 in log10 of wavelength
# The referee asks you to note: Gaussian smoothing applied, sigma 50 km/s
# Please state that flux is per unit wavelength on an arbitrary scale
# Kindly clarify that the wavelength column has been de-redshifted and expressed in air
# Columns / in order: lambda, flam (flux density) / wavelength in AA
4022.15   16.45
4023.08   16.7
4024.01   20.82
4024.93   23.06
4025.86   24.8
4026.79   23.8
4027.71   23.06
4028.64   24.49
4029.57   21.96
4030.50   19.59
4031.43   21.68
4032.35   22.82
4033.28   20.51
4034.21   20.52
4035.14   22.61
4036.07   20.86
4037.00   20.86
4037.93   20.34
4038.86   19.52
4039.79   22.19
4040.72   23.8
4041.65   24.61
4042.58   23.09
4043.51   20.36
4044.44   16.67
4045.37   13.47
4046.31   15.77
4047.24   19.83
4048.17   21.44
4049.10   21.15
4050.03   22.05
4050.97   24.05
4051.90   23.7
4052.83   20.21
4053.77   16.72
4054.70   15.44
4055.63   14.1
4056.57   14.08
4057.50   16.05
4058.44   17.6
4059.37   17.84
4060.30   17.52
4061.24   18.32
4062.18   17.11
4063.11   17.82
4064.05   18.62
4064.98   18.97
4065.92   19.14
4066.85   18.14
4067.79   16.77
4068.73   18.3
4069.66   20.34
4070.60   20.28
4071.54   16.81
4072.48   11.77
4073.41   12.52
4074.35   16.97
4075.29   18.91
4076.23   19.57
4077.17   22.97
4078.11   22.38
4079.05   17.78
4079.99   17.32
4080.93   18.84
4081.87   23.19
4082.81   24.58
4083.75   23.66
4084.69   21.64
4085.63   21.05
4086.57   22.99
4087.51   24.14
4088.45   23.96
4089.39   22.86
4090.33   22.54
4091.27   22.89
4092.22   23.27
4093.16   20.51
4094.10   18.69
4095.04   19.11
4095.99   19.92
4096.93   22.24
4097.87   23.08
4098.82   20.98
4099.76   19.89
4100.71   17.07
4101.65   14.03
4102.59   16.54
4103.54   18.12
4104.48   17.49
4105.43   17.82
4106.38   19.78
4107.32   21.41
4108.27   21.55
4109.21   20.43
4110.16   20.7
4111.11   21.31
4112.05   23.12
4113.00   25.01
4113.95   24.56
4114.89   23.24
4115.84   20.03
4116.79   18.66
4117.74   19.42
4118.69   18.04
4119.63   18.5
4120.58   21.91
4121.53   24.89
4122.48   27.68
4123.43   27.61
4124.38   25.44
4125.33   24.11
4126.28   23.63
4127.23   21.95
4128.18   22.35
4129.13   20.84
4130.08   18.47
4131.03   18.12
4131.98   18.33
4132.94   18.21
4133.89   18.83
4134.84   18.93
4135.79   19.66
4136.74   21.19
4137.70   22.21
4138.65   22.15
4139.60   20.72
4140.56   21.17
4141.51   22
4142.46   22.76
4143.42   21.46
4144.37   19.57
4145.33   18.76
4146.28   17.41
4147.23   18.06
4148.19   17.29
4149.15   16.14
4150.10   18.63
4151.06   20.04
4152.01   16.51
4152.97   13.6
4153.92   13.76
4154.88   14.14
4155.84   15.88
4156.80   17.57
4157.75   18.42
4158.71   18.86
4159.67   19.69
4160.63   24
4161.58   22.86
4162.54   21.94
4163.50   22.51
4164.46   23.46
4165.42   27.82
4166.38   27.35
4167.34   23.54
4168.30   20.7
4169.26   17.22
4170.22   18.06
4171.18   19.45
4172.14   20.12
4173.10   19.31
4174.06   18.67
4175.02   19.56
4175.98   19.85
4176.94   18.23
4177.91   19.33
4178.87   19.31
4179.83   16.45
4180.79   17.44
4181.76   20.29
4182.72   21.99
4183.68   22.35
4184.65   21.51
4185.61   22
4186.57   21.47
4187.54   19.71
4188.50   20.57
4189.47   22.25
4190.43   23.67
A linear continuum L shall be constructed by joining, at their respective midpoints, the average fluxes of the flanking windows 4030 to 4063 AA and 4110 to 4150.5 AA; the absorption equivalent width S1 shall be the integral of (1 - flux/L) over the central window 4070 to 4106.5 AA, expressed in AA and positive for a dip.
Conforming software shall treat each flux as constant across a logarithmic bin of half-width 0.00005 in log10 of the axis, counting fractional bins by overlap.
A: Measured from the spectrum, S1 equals 0.6 AA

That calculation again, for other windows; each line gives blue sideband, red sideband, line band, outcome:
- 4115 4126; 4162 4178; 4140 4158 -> 3.0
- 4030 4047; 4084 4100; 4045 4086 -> 4.7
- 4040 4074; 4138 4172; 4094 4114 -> -1.0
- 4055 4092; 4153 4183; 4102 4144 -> -3.4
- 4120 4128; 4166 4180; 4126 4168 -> 4.2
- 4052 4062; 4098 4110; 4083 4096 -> -2.6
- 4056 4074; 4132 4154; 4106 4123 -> -3.0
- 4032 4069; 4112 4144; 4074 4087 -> -0.4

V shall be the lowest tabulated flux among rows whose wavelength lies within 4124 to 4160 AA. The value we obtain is 13.6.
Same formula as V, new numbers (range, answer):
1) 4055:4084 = 11.77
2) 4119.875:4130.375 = 18.47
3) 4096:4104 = 14.03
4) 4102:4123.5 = 16.54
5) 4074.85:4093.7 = 17.32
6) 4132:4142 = 18.21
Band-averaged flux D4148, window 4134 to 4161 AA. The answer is 18.9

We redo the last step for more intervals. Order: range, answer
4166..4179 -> 20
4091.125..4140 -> 20.8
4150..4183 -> 19.6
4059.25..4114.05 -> 19.9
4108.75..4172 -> 20.6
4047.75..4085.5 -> 18.9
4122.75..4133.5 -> 21.8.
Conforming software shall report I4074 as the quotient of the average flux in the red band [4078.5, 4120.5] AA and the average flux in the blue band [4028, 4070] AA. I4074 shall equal 1.06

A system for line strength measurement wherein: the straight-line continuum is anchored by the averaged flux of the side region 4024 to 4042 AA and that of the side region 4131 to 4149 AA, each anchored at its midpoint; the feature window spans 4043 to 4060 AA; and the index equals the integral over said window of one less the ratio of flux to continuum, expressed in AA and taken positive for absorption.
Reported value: 2.6 AA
